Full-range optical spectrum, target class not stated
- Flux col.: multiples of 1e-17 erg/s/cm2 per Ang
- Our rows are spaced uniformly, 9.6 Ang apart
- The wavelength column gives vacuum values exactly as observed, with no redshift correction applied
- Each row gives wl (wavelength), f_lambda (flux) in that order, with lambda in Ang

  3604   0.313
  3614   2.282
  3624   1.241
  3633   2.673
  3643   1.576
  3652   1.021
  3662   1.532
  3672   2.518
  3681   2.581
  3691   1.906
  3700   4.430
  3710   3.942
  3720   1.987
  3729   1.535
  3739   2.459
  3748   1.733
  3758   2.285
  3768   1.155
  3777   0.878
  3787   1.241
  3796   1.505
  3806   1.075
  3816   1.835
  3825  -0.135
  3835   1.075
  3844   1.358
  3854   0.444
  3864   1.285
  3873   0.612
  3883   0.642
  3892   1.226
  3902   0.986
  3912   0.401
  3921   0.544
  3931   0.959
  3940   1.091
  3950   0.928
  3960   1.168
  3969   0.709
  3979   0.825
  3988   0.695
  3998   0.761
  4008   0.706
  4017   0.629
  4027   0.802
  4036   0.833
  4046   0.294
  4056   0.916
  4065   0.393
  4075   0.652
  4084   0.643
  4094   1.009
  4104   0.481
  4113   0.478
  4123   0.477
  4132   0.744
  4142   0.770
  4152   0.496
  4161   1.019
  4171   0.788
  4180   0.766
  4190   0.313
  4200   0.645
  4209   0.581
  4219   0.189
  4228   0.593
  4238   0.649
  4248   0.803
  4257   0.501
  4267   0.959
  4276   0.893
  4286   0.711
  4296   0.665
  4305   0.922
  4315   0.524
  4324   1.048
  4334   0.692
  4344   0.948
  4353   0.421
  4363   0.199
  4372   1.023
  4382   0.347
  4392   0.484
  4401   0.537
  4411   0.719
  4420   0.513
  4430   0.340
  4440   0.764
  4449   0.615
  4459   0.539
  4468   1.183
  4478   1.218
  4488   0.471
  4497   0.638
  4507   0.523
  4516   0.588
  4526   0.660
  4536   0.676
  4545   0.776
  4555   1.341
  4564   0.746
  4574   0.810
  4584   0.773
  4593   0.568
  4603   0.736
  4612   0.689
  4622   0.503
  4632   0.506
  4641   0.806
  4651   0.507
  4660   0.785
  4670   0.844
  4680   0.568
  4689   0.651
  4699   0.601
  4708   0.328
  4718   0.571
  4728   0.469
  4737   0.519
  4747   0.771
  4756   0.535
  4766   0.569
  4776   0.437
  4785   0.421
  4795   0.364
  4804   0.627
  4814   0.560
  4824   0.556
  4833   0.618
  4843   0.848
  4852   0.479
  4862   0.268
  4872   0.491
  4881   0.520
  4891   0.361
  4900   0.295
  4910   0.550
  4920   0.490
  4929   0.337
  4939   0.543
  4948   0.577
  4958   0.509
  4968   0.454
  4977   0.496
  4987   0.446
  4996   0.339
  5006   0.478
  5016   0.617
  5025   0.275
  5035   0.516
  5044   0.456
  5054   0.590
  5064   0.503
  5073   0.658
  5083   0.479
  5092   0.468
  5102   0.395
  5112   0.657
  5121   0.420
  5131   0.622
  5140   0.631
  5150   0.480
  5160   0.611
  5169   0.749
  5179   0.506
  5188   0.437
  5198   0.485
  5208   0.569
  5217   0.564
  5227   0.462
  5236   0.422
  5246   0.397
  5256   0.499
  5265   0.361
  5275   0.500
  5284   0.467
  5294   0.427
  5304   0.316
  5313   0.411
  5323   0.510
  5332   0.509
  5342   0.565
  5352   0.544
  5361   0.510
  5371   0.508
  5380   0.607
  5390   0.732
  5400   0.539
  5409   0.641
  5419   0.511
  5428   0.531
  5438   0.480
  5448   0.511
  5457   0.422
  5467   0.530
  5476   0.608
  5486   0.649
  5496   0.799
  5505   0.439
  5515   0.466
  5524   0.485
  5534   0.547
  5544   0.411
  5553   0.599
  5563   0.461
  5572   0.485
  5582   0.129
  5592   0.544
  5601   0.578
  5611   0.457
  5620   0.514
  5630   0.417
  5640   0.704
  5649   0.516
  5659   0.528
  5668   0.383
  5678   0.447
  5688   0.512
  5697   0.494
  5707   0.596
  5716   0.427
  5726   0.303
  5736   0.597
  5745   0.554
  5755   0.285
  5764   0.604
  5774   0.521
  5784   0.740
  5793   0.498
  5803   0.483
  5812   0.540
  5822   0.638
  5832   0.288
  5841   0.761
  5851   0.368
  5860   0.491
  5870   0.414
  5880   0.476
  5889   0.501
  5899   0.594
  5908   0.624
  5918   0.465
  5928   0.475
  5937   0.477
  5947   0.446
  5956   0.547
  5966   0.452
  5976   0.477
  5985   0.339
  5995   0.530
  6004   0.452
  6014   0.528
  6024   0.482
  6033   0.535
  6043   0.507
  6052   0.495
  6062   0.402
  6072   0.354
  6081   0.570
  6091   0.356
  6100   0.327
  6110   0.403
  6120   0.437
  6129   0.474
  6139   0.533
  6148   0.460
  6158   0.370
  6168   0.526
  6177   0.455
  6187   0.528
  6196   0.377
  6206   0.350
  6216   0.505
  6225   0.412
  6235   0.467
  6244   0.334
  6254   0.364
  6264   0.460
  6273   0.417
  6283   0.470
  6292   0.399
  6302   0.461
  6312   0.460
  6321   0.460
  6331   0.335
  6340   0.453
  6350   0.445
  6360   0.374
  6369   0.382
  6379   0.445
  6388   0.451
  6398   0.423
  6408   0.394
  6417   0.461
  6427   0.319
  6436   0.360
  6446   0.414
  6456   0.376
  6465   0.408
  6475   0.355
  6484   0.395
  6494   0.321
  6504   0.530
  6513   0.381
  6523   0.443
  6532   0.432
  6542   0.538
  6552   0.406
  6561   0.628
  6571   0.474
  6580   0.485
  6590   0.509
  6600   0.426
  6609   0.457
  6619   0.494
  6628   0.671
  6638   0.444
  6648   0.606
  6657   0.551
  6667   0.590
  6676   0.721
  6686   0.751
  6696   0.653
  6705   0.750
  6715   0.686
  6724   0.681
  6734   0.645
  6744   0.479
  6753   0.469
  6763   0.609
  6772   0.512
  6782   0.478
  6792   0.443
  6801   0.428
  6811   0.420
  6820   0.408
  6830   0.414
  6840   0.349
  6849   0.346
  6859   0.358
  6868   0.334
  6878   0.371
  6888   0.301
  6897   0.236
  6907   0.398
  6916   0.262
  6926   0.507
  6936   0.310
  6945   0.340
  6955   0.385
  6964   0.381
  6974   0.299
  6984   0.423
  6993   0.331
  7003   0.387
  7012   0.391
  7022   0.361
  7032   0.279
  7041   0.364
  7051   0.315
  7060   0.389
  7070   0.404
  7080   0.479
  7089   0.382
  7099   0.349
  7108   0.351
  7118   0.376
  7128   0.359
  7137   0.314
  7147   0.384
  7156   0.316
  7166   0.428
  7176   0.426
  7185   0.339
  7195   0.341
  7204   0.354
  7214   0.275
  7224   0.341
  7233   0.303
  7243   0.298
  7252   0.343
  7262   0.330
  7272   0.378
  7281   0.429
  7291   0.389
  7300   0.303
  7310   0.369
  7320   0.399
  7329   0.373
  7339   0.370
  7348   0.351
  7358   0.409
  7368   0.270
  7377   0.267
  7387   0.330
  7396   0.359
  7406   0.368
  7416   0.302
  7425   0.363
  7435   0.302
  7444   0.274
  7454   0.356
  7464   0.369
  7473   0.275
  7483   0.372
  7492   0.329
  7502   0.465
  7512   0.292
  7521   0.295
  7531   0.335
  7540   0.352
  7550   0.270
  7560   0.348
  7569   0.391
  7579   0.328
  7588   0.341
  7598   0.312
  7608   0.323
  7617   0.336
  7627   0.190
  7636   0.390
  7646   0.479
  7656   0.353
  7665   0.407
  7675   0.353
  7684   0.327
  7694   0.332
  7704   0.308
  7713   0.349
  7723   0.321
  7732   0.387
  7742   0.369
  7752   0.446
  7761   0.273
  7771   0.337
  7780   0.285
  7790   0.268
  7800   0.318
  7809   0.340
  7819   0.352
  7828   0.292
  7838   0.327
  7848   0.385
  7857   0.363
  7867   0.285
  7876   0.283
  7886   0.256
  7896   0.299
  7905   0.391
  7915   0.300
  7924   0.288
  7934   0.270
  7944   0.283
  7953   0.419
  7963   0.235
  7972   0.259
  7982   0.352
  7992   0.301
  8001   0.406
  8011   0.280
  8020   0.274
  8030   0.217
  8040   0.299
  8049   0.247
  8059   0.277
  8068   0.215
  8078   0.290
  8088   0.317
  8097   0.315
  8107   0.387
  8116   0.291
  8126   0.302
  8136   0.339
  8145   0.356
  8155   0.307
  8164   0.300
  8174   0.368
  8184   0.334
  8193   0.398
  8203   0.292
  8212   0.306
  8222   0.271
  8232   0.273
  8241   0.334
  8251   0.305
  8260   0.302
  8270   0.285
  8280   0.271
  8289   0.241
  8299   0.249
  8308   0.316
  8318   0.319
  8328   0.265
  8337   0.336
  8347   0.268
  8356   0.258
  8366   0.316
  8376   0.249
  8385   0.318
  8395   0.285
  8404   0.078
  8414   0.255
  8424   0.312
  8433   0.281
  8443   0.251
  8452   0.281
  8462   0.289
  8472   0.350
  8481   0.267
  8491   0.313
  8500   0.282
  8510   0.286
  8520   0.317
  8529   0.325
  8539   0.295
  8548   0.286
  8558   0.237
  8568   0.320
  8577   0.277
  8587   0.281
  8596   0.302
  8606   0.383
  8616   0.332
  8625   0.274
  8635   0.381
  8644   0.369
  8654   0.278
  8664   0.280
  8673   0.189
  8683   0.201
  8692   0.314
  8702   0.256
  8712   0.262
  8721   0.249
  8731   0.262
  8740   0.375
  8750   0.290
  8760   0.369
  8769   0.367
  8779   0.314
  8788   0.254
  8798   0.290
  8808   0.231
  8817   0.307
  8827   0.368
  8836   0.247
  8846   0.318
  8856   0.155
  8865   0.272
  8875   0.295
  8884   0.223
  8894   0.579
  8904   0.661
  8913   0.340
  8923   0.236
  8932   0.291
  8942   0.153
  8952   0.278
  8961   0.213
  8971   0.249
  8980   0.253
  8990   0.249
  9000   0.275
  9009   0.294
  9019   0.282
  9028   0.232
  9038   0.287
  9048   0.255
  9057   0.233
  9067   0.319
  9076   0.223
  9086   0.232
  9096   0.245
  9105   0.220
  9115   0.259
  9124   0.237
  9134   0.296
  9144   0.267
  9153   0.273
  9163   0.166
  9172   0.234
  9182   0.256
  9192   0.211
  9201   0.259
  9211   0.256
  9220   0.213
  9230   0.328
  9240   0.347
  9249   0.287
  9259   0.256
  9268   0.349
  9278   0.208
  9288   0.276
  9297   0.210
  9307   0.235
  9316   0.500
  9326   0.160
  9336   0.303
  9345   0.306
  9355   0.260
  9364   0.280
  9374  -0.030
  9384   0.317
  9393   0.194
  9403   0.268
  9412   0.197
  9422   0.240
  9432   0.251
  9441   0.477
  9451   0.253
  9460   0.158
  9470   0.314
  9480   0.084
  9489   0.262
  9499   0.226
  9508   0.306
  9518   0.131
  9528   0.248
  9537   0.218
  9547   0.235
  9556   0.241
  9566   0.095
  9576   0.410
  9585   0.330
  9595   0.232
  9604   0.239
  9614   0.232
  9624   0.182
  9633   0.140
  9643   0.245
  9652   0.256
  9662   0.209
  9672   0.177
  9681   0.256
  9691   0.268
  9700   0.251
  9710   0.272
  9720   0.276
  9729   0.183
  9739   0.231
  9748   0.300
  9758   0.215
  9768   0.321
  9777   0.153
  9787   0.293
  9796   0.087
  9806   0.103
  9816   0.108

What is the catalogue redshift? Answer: 1.387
